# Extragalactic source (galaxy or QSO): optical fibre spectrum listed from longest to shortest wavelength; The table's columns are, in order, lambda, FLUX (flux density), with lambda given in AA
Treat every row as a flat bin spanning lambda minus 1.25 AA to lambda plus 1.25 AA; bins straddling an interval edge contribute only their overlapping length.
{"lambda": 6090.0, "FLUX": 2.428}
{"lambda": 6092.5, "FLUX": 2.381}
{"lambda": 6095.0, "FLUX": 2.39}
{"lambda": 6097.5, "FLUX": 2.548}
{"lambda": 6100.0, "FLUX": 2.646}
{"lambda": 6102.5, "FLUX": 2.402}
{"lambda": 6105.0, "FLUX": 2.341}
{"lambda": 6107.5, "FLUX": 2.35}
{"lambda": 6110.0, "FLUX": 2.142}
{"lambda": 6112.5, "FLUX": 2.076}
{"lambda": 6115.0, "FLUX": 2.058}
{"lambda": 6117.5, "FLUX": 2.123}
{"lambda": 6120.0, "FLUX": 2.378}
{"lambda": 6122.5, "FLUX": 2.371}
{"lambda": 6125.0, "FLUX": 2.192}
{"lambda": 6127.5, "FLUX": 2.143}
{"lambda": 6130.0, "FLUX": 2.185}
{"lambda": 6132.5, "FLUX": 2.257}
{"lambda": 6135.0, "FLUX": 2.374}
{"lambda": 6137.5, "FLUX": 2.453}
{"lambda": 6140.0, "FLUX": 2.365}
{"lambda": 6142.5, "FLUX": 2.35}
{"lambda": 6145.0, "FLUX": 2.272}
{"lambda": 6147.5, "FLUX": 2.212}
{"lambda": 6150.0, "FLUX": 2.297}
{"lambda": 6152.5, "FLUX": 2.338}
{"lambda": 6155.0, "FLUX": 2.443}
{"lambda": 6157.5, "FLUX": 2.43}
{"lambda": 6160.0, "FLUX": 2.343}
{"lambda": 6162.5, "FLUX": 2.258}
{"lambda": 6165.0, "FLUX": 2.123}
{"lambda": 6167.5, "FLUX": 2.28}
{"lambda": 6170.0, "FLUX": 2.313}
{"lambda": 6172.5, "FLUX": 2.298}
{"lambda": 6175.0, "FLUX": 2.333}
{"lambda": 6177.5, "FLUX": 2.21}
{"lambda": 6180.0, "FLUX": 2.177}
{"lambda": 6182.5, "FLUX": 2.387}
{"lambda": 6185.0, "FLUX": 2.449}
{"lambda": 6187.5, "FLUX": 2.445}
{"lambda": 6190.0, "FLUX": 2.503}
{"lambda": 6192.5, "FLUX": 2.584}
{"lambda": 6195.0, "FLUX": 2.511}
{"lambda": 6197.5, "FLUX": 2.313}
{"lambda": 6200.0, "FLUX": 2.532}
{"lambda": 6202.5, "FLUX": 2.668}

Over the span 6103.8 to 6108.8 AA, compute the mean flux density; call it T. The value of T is 2.34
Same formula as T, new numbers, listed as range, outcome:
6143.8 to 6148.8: 2.24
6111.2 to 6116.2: 2.07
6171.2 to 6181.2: 2.26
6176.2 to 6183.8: 2.26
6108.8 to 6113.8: 2.11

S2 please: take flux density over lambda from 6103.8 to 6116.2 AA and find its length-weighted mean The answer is 2.19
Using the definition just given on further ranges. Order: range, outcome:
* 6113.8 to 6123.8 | 2.23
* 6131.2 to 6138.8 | 2.36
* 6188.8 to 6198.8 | 2.48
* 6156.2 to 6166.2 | 2.29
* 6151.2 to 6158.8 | 2.4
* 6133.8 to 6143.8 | 2.38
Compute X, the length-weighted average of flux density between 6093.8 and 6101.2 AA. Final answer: 2.53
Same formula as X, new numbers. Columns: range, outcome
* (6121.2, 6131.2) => 2.22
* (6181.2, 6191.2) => 2.44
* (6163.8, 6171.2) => 2.24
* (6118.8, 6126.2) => 2.31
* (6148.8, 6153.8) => 2.32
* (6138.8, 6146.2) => 2.33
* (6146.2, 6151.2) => 2.25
